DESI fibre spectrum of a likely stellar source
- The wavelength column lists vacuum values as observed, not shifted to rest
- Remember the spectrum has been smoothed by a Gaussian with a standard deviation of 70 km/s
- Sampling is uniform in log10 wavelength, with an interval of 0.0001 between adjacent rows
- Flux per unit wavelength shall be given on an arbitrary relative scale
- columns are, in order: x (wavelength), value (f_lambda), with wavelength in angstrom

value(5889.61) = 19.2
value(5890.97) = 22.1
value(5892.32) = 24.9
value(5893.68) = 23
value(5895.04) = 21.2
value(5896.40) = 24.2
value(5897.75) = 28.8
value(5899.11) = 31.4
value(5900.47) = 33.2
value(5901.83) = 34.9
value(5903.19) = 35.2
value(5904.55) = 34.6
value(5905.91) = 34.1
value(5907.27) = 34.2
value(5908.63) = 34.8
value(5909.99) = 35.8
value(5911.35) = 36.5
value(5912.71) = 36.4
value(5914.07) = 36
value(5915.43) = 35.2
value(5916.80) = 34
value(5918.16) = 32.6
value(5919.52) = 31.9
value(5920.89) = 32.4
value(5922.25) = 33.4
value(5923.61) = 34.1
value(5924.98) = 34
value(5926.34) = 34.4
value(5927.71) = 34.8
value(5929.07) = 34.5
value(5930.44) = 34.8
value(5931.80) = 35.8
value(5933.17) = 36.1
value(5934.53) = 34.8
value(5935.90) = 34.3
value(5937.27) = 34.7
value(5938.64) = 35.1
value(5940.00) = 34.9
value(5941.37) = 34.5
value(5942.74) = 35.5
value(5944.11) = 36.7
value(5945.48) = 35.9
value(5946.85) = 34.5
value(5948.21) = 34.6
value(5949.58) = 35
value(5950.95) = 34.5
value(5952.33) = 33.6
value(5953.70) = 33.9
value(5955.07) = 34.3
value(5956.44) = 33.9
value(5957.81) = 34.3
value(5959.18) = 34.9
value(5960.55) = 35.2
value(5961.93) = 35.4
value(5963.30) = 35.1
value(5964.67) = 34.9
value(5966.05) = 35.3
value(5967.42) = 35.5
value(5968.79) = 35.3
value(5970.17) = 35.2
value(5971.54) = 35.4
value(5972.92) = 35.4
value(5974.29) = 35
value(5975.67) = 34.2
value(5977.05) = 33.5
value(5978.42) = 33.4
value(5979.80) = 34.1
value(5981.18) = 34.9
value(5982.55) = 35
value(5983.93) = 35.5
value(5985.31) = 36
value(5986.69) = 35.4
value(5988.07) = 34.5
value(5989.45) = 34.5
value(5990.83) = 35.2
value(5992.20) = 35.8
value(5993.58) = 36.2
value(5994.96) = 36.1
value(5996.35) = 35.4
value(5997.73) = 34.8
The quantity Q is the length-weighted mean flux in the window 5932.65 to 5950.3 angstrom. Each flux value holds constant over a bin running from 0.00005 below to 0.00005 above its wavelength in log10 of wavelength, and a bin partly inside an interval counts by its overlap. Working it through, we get 35.1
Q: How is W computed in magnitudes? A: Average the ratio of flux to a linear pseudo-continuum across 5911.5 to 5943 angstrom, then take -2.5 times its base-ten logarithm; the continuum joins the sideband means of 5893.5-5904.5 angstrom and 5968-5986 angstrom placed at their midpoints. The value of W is -0.10 mag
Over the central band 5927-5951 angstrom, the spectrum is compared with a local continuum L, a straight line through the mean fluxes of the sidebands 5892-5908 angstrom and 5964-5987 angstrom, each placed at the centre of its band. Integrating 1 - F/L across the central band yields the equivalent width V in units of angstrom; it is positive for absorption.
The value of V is -1.8 angstrom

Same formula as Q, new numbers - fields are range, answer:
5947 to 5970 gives 34.7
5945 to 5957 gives 34.5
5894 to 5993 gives 34.3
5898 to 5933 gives 34.3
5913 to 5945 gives 34.6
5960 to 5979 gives 34.9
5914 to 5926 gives 33.6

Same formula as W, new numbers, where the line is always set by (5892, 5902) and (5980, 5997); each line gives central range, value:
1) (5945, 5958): -0.08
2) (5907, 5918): -0.22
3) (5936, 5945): -0.13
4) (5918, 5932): -0.14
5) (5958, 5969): -0.06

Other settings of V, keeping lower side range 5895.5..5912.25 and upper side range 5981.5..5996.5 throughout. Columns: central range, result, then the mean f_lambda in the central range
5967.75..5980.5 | 0.1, 34.6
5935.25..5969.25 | -0.5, 34.9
